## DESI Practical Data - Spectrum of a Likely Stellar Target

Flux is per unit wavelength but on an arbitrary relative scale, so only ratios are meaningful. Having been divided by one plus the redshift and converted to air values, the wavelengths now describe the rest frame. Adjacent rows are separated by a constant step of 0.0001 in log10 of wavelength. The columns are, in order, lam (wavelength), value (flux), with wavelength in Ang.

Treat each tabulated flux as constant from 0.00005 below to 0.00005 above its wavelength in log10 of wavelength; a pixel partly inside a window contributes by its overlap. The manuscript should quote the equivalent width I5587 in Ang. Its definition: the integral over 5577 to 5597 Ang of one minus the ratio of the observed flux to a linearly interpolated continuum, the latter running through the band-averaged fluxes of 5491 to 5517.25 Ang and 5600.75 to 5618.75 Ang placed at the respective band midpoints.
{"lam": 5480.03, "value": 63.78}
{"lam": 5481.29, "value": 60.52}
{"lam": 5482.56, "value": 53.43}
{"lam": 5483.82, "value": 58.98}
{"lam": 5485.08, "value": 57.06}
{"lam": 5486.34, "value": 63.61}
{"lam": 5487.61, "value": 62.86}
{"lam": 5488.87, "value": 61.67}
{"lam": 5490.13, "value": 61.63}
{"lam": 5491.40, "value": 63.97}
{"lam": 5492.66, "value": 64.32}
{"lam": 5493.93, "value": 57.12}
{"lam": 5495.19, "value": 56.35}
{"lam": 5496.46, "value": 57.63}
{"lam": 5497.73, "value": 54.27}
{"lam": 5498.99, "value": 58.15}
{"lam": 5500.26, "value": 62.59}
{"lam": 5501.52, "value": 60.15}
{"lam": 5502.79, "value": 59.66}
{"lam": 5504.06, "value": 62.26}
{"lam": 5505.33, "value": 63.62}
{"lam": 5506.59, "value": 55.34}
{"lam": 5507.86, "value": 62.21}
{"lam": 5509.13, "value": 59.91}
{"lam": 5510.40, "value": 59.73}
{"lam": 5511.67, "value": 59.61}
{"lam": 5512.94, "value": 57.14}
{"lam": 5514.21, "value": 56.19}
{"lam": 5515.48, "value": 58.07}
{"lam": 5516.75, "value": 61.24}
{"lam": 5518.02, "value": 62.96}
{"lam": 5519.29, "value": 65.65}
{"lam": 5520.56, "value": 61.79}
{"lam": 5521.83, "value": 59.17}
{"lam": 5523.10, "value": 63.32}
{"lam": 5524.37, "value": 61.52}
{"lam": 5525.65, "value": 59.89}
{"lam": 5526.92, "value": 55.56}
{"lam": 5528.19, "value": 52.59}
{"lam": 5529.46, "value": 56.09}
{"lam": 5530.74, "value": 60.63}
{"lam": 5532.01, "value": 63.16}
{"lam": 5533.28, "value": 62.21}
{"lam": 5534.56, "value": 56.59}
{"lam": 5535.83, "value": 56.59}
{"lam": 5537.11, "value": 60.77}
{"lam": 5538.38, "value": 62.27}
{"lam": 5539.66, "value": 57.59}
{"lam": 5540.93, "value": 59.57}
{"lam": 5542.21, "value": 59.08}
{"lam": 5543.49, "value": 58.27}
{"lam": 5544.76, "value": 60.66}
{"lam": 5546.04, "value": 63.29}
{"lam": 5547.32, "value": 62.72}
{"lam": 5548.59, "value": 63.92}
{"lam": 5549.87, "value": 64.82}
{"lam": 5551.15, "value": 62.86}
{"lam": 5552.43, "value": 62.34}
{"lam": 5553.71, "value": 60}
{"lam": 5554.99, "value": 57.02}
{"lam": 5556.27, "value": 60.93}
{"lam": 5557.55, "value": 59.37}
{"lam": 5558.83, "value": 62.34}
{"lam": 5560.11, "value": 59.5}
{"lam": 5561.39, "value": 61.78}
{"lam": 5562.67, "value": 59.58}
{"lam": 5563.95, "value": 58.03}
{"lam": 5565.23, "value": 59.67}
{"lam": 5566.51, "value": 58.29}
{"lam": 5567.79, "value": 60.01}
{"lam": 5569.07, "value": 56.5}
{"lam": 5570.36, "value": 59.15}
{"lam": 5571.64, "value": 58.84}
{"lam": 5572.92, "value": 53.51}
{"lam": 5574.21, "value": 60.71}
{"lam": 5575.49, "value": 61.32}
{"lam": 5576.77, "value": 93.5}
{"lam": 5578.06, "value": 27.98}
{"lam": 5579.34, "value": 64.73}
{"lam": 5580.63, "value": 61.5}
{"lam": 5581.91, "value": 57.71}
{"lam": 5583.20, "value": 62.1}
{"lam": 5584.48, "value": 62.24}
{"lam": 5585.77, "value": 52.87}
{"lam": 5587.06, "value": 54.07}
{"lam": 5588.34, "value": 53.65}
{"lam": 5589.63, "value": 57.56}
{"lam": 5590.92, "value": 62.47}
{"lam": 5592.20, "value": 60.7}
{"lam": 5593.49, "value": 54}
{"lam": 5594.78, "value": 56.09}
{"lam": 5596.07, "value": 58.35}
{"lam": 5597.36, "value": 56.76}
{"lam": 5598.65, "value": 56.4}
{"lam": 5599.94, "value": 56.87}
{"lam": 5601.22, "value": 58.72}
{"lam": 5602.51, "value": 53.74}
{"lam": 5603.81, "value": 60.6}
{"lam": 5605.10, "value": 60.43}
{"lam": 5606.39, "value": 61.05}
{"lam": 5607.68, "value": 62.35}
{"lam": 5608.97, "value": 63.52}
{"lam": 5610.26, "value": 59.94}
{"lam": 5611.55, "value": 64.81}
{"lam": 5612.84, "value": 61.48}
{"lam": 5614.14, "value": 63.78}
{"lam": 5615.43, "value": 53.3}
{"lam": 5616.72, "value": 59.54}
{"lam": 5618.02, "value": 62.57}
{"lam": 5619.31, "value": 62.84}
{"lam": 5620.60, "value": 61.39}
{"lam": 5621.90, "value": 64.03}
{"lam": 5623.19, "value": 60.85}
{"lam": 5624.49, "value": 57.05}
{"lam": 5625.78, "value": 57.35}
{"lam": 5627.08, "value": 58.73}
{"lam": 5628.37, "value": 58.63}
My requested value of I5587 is 1.0 Ang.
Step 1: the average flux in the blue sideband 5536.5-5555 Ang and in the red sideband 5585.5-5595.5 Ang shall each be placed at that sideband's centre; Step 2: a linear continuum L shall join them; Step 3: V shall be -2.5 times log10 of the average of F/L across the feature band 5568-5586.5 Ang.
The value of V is -0.03 mag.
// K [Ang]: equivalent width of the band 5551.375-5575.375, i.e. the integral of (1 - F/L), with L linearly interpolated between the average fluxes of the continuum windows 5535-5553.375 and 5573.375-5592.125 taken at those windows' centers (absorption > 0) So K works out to 0.3 Ang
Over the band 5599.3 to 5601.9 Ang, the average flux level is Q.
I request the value 58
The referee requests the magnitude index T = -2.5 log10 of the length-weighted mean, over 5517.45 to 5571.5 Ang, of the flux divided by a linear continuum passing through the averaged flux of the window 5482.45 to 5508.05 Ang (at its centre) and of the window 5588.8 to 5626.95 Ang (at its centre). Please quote -0.007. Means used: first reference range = 60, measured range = 60.2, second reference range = 59.6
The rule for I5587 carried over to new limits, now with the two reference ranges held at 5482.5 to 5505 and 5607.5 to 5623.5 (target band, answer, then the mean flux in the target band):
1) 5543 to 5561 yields -0.2 Ang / 61.3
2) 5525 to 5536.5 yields 0.4 Ang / 58.1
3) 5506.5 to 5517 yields 0.2 Ang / 58.9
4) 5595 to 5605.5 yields 0.6 Ang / 57.6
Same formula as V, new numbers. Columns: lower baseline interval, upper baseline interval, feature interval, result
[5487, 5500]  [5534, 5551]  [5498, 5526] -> 0.00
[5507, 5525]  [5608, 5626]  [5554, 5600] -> 0.04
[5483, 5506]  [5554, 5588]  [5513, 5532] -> 0.00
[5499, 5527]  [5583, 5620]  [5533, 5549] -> 0.00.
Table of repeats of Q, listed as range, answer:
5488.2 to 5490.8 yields 61.7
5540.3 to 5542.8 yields 59.2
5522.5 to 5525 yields 62.5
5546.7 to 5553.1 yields 63.3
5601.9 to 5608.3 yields 59.6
